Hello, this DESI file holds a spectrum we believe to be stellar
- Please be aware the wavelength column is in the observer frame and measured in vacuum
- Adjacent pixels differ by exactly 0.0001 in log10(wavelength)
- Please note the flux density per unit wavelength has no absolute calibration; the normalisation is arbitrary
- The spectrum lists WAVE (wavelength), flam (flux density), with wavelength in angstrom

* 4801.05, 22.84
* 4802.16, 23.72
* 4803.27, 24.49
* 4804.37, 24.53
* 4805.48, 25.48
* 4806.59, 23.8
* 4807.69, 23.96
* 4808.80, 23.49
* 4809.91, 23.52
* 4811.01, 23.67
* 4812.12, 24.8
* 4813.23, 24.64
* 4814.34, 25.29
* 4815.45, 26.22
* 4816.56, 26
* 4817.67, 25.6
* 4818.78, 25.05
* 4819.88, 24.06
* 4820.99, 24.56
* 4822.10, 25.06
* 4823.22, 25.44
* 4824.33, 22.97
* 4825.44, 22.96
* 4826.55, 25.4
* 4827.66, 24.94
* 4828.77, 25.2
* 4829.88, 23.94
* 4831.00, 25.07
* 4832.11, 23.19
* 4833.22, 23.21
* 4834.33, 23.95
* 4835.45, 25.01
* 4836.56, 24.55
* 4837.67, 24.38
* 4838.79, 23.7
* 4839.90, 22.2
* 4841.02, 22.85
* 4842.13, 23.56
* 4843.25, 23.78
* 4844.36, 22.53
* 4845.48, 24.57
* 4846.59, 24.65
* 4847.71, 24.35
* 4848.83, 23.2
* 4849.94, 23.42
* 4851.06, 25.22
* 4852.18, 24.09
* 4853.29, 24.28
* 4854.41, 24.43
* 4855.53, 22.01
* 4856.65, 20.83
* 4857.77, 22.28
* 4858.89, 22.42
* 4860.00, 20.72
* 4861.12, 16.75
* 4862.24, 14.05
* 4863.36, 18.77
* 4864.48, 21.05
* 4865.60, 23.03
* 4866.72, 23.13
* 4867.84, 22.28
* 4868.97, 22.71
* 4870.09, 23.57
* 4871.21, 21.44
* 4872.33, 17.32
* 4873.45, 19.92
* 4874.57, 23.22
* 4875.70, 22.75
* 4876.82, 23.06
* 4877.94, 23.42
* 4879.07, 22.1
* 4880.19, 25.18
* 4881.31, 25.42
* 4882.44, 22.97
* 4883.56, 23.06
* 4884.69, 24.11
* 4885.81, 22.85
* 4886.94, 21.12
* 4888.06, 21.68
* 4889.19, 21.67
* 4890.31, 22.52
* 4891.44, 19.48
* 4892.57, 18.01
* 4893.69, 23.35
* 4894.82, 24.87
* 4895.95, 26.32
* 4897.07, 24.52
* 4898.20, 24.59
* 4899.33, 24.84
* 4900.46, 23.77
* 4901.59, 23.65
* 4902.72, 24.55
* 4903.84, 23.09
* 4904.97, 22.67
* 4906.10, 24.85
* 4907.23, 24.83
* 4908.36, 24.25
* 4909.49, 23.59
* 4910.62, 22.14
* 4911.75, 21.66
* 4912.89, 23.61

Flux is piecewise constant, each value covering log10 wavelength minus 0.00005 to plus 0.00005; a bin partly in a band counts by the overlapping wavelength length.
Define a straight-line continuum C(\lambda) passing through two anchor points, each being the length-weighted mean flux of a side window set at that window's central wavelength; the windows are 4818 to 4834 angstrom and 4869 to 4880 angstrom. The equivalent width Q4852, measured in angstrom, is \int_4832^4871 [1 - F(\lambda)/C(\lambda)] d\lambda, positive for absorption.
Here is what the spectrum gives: 0.8 angstrom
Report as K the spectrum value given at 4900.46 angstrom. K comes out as 23.77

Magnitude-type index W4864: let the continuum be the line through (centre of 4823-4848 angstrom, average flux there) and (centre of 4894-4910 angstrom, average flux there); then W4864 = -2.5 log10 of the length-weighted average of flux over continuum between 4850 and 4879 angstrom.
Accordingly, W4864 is 0.11 mag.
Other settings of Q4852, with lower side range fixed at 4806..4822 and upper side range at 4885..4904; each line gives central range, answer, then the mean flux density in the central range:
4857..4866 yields 1.46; 19.9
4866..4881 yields 0.68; 22.4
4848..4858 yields 0.20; 23.4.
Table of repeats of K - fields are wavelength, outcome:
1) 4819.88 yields 24.06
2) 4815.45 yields 26.22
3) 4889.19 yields 21.67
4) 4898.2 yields 24.59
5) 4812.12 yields 24.8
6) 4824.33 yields 22.97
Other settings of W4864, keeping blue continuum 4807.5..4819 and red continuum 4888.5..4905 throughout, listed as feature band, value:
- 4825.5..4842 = 0.01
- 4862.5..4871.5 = 0.10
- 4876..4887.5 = 0.01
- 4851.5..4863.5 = 0.14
